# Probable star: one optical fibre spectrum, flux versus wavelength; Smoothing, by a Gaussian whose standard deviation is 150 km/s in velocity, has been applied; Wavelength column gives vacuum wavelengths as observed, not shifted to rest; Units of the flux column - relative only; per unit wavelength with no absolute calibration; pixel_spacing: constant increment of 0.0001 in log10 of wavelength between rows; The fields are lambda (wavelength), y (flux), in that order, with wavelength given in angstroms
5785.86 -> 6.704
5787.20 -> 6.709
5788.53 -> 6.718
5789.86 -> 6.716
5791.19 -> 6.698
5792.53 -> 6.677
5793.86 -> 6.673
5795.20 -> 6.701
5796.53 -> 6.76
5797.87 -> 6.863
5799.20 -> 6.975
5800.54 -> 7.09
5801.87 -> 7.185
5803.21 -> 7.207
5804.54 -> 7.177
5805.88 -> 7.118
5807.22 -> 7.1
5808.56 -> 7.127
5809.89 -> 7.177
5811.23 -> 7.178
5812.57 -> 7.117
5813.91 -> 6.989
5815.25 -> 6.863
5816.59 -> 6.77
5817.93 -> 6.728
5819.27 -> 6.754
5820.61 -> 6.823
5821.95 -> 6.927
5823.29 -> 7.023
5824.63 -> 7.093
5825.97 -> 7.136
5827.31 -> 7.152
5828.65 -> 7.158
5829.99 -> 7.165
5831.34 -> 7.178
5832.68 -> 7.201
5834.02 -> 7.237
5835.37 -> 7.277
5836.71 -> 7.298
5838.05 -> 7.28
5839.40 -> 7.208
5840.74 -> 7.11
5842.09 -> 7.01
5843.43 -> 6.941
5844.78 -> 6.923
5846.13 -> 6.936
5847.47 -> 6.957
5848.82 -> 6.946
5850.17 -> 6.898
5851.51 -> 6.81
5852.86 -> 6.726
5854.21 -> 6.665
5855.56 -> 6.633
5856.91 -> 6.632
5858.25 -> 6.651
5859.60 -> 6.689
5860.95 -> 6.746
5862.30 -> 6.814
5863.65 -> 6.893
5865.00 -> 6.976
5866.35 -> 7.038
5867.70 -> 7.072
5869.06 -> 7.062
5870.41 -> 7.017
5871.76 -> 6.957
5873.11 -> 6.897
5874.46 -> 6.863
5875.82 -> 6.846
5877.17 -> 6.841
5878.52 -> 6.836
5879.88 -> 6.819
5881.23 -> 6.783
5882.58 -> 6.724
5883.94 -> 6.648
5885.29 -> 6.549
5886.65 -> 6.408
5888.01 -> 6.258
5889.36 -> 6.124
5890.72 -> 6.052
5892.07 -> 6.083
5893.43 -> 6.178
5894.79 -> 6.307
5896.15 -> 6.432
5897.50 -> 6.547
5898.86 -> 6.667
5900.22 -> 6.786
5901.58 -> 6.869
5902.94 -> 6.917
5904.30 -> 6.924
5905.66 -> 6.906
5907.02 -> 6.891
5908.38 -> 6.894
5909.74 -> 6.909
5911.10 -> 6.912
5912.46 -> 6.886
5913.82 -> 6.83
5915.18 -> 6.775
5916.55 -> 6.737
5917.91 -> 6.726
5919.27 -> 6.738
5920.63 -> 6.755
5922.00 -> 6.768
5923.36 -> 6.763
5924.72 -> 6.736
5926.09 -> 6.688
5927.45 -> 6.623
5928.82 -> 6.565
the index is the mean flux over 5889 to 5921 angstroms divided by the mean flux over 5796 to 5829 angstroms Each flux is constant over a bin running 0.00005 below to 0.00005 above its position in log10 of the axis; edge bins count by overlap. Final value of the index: 0.95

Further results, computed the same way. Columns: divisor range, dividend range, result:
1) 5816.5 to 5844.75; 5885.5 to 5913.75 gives 0.93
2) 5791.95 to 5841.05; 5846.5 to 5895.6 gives 0.95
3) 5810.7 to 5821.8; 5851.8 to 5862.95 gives 0.97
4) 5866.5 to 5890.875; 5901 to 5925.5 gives 1.02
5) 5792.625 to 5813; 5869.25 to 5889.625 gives 0.96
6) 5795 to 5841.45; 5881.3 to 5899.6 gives 0.91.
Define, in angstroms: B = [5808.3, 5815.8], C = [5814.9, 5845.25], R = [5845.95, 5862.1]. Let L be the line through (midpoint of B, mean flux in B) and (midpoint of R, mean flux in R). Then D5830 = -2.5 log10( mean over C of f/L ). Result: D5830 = -0.02 mag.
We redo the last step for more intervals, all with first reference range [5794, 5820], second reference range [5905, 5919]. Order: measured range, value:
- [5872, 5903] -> 0.05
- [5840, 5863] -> 0.02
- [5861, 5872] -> -0.01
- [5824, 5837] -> -0.04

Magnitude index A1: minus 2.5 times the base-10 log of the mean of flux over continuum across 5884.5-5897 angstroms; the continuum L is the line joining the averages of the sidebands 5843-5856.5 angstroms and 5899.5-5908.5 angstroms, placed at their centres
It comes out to 0.10 mag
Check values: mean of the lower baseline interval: 6.83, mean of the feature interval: 6.28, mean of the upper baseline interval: 6.88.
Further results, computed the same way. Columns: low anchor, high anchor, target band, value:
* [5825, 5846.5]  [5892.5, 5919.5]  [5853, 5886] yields 0.02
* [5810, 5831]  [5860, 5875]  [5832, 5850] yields -0.02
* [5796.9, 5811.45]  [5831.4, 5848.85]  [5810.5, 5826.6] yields 0.02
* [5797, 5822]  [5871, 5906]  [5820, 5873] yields -0.02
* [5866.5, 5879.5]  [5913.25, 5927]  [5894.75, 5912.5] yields 0.00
